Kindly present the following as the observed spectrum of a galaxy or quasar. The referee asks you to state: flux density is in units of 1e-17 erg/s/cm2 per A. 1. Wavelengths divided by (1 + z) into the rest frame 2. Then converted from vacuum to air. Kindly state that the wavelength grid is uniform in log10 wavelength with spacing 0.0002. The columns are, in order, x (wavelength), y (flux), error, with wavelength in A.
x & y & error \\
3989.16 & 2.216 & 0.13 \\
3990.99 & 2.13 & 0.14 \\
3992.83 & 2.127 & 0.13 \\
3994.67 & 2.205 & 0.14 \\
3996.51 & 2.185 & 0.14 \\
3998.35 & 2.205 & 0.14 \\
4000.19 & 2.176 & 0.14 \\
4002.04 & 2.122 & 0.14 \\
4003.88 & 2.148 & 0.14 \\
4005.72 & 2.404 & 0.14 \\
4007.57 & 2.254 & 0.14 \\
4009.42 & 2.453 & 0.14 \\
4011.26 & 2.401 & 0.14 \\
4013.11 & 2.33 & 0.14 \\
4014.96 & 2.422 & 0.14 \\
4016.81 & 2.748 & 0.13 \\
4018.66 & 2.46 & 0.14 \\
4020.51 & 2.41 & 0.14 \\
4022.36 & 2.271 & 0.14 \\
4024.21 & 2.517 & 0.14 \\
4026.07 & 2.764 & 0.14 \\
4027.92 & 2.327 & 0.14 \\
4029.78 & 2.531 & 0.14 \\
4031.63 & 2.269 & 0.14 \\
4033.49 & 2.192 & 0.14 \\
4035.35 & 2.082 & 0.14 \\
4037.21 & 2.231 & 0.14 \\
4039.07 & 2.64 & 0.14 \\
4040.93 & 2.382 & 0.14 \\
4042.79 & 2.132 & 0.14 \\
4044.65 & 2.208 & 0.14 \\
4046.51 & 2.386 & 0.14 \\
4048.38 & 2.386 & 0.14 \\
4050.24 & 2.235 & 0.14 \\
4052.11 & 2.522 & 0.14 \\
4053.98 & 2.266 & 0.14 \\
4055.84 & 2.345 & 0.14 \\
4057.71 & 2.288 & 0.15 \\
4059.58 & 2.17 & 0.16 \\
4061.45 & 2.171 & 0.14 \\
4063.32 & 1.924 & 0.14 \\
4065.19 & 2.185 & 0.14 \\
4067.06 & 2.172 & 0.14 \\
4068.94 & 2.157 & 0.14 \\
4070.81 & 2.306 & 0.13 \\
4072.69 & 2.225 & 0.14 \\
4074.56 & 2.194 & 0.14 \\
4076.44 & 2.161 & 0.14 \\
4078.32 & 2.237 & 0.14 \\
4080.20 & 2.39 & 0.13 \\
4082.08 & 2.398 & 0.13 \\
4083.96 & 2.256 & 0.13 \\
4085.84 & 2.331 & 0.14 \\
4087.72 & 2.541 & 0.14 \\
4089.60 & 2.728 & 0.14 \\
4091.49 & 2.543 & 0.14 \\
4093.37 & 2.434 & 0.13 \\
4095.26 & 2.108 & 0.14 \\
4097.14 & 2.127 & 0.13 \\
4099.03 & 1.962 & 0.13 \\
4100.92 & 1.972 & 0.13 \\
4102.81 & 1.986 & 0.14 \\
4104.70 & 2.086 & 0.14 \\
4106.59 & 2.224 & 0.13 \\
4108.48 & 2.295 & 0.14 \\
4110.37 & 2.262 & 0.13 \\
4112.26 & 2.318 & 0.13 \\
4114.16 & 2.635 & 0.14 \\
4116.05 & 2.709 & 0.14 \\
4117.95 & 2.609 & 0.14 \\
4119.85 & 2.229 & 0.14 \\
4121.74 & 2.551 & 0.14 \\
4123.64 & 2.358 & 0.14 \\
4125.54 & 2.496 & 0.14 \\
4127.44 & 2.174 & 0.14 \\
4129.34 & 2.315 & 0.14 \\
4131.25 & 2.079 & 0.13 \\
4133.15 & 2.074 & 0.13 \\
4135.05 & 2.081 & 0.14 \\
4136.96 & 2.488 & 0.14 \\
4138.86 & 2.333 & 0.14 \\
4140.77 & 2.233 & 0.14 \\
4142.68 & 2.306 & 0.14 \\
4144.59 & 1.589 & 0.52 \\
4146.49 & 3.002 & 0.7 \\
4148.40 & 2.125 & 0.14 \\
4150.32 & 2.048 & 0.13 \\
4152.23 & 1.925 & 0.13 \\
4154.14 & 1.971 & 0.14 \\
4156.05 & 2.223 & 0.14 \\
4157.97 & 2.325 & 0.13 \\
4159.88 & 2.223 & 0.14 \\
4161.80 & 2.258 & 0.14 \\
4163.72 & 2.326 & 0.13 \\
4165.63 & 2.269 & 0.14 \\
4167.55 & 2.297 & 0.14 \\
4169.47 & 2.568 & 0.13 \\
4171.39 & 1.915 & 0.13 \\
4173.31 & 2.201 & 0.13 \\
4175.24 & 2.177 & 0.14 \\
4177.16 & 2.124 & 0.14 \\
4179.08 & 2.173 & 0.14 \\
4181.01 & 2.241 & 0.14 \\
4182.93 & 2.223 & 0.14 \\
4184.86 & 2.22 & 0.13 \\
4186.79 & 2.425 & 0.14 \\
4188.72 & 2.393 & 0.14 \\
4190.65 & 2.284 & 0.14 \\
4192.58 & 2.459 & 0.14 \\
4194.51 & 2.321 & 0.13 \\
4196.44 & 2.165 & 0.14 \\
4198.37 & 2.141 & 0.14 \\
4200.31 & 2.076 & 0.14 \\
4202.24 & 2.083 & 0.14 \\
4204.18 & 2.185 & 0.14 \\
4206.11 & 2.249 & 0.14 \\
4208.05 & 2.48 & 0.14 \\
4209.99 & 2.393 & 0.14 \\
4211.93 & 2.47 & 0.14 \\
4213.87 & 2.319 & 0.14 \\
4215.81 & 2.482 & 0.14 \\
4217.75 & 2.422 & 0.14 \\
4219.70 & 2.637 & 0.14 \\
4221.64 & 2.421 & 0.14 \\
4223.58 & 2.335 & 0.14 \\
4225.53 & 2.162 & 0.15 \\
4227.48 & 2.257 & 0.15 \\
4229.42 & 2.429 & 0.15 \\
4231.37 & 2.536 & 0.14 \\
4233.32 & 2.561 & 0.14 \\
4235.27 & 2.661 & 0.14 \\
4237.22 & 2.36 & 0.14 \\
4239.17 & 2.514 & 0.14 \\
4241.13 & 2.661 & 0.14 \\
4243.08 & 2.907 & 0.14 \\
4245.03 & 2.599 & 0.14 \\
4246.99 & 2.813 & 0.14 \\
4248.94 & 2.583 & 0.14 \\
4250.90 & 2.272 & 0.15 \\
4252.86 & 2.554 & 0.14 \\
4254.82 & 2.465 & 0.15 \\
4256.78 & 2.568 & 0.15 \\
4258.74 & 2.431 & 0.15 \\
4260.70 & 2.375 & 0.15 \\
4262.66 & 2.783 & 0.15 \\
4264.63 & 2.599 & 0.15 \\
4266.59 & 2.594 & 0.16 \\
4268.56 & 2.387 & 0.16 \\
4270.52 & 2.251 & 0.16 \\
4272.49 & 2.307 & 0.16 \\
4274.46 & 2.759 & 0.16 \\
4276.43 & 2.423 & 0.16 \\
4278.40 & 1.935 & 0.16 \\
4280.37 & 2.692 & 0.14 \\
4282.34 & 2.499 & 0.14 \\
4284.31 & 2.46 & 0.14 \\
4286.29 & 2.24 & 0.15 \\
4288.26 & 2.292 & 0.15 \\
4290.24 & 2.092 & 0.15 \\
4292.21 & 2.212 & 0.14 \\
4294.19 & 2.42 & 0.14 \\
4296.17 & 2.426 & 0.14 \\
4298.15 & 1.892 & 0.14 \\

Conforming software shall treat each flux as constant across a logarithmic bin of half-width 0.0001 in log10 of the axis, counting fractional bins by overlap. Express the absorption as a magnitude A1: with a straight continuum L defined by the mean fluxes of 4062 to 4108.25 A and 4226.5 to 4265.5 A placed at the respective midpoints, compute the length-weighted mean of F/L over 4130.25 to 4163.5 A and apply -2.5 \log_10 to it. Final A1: 0.08 mag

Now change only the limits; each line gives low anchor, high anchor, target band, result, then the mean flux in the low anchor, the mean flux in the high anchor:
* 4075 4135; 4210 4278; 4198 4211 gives 0.095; 2.3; 2.49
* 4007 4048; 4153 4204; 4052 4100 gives 0.030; 2.38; 2.23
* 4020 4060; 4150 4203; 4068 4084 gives 0.026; 2.34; 2.22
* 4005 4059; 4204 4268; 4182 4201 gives 0.088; 2.37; 2.49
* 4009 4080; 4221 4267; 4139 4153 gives 0.110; 2.32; 2.52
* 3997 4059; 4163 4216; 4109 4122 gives -0.072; 2.35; 2.27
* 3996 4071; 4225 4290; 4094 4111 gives 0.120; 2.31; 2.48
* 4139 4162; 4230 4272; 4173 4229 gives 0.033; 2.19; 2.54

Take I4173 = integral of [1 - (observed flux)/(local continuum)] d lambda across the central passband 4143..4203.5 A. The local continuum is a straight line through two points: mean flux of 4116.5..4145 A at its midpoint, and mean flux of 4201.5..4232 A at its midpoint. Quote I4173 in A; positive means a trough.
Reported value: 2.7 A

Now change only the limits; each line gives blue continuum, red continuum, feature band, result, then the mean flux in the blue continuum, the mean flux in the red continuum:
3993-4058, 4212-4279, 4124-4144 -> 1.3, 2.34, 2.48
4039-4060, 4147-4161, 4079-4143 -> -2.7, 2.32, 2.15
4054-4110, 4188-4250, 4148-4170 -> 1.2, 2.24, 2.42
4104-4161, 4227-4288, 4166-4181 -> 0.9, 2.28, 2.5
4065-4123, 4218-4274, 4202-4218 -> 0.7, 2.3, 2.5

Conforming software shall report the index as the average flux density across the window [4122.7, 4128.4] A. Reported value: 2.34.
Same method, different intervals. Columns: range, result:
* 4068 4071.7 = 2.23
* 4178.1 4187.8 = 2.26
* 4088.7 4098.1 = 2.39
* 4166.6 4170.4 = 2.43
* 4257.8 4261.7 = 2.41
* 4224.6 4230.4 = 2.28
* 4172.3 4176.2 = 2.18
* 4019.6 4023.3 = 2.34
